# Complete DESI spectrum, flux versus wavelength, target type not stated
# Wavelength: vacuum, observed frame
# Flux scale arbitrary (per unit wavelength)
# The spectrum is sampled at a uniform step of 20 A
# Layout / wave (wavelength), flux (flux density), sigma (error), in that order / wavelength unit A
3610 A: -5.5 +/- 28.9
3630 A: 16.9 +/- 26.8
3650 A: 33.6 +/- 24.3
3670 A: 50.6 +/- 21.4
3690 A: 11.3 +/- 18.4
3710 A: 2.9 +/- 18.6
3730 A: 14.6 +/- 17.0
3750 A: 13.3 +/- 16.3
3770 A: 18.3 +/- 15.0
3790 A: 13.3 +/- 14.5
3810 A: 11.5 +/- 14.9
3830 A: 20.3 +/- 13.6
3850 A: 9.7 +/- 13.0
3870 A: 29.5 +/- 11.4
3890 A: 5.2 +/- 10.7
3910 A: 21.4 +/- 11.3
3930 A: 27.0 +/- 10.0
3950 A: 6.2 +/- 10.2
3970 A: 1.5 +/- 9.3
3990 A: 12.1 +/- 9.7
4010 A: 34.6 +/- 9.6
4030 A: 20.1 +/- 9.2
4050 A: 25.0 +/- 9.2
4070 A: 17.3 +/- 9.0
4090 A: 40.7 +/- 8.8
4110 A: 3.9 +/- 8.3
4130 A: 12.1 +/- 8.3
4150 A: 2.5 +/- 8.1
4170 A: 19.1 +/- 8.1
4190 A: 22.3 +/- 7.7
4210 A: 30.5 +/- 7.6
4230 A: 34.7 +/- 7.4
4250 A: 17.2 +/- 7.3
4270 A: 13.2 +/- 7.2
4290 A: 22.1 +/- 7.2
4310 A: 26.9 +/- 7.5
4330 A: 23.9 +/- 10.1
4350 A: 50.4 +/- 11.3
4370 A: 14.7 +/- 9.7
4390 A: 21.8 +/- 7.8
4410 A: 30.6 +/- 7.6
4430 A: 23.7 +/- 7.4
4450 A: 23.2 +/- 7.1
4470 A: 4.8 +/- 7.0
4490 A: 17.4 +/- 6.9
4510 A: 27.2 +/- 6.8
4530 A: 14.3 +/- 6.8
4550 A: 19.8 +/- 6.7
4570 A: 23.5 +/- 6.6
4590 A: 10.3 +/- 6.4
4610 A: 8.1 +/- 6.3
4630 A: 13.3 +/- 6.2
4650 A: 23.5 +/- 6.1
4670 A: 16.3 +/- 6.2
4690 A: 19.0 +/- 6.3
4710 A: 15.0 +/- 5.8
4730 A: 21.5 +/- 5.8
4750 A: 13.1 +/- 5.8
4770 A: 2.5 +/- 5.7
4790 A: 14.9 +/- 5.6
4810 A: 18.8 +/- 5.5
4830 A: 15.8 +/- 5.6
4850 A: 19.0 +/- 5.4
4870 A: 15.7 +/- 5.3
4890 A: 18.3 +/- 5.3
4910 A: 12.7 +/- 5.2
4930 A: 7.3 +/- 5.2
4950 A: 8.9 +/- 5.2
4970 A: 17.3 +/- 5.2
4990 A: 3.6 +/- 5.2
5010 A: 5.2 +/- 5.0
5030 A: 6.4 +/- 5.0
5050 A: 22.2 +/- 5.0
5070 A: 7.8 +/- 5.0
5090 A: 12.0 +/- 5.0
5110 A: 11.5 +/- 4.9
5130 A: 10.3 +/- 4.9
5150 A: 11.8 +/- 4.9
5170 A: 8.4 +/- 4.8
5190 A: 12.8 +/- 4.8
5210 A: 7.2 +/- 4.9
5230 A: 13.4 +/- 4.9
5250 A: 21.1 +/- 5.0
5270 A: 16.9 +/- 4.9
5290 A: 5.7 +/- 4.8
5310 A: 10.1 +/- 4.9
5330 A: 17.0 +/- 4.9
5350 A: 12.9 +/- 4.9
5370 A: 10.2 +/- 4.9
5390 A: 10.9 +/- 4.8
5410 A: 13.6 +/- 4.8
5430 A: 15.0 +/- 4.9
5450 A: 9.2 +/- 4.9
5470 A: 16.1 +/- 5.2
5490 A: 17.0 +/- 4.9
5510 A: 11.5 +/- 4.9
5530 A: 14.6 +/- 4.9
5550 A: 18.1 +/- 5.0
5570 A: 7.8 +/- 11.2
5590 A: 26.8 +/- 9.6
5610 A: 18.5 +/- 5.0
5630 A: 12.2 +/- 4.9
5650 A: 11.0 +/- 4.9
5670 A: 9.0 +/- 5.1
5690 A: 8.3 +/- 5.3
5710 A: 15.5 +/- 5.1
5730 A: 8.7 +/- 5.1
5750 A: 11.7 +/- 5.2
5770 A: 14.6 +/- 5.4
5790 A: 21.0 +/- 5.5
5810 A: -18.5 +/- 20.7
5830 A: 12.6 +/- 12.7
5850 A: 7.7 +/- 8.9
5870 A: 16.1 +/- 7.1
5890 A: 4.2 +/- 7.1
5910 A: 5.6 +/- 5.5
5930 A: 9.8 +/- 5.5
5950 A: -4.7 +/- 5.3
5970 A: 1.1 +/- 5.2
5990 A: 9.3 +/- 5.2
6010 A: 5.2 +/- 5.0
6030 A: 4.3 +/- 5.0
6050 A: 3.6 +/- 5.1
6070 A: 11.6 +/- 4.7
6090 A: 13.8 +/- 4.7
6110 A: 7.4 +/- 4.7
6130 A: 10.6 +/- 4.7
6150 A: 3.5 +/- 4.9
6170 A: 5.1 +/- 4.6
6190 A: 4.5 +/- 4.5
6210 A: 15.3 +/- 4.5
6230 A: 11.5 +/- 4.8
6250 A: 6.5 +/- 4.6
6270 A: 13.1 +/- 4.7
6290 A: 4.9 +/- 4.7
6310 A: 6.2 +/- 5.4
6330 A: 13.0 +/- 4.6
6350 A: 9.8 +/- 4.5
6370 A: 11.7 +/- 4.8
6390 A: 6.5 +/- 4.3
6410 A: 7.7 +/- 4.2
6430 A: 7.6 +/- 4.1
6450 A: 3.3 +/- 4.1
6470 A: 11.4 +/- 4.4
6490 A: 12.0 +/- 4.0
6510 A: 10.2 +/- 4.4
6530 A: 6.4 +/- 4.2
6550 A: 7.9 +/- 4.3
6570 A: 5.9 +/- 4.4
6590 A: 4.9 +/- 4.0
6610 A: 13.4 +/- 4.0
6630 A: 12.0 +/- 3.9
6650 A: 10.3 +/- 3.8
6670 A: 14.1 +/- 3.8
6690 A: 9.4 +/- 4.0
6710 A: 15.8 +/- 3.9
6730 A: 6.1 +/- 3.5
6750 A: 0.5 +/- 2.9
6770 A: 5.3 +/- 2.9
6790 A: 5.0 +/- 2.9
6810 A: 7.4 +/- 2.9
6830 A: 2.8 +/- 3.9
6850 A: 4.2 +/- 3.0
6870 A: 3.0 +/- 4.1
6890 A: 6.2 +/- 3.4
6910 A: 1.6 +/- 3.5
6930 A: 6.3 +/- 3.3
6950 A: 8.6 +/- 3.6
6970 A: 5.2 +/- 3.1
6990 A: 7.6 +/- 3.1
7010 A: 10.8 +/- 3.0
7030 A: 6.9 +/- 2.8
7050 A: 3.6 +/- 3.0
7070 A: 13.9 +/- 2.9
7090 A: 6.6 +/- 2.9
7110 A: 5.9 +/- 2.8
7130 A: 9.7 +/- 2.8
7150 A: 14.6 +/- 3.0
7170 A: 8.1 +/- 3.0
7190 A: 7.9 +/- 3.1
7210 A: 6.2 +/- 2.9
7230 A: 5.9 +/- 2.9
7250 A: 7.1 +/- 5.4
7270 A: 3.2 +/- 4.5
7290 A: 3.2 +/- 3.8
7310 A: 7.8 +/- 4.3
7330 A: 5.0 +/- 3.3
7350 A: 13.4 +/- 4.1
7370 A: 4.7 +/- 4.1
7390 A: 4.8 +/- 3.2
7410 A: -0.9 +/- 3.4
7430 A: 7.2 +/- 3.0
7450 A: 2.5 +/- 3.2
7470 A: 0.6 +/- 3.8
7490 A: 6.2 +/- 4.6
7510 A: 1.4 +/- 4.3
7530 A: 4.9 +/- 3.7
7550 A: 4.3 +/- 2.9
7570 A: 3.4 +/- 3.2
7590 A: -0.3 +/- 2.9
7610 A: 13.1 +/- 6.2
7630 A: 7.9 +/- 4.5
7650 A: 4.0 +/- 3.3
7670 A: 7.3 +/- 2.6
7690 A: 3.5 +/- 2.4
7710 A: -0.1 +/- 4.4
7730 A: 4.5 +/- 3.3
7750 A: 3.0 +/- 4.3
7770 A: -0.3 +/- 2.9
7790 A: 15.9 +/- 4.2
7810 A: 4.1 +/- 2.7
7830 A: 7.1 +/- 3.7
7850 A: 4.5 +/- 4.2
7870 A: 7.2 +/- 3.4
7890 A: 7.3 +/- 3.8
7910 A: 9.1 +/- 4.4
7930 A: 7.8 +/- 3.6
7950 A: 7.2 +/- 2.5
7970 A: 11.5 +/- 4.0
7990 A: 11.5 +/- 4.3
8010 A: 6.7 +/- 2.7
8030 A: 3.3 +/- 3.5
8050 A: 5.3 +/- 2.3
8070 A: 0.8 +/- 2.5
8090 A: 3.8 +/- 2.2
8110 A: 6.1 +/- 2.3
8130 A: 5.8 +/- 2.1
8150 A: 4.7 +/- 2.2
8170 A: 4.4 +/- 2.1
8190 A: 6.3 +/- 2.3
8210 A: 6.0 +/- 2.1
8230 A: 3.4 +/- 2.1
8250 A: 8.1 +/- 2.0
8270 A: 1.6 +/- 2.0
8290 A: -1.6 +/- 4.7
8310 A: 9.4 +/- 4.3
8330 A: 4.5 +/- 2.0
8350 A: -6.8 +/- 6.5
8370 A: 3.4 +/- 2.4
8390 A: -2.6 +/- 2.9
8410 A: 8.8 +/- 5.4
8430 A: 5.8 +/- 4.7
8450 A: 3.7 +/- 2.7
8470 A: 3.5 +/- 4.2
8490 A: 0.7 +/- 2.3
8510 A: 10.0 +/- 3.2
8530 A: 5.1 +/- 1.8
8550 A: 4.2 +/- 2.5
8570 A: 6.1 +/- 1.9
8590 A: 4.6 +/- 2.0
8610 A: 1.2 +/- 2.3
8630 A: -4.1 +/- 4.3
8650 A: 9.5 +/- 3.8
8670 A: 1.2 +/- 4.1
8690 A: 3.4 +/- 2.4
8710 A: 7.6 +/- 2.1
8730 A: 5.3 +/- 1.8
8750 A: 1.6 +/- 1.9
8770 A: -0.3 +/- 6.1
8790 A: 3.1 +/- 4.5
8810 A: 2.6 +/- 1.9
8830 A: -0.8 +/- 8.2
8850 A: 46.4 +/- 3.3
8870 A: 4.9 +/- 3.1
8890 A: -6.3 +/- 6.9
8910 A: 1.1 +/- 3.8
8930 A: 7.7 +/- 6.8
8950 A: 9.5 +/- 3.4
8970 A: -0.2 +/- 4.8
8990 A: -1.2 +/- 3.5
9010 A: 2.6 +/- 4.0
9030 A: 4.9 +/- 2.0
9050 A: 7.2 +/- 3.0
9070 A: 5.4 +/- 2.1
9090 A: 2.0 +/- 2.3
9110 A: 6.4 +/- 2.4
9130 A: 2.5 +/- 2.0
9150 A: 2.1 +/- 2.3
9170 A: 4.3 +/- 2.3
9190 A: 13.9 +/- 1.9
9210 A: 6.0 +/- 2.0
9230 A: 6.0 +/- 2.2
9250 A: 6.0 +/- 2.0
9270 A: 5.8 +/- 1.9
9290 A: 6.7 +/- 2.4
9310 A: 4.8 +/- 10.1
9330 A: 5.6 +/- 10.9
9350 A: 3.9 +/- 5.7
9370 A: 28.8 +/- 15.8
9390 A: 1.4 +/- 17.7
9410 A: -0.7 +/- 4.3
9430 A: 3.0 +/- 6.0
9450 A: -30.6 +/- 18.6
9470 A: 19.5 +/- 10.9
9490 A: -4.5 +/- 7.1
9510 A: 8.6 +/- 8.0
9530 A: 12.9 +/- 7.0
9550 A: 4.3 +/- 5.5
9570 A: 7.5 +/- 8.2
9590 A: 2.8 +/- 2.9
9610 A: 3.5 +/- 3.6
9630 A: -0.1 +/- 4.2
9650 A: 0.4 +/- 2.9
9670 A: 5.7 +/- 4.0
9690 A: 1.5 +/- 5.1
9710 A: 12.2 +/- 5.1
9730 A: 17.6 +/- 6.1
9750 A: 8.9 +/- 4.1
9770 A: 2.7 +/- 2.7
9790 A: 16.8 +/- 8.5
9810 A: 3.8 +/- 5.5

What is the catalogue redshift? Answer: 1.374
